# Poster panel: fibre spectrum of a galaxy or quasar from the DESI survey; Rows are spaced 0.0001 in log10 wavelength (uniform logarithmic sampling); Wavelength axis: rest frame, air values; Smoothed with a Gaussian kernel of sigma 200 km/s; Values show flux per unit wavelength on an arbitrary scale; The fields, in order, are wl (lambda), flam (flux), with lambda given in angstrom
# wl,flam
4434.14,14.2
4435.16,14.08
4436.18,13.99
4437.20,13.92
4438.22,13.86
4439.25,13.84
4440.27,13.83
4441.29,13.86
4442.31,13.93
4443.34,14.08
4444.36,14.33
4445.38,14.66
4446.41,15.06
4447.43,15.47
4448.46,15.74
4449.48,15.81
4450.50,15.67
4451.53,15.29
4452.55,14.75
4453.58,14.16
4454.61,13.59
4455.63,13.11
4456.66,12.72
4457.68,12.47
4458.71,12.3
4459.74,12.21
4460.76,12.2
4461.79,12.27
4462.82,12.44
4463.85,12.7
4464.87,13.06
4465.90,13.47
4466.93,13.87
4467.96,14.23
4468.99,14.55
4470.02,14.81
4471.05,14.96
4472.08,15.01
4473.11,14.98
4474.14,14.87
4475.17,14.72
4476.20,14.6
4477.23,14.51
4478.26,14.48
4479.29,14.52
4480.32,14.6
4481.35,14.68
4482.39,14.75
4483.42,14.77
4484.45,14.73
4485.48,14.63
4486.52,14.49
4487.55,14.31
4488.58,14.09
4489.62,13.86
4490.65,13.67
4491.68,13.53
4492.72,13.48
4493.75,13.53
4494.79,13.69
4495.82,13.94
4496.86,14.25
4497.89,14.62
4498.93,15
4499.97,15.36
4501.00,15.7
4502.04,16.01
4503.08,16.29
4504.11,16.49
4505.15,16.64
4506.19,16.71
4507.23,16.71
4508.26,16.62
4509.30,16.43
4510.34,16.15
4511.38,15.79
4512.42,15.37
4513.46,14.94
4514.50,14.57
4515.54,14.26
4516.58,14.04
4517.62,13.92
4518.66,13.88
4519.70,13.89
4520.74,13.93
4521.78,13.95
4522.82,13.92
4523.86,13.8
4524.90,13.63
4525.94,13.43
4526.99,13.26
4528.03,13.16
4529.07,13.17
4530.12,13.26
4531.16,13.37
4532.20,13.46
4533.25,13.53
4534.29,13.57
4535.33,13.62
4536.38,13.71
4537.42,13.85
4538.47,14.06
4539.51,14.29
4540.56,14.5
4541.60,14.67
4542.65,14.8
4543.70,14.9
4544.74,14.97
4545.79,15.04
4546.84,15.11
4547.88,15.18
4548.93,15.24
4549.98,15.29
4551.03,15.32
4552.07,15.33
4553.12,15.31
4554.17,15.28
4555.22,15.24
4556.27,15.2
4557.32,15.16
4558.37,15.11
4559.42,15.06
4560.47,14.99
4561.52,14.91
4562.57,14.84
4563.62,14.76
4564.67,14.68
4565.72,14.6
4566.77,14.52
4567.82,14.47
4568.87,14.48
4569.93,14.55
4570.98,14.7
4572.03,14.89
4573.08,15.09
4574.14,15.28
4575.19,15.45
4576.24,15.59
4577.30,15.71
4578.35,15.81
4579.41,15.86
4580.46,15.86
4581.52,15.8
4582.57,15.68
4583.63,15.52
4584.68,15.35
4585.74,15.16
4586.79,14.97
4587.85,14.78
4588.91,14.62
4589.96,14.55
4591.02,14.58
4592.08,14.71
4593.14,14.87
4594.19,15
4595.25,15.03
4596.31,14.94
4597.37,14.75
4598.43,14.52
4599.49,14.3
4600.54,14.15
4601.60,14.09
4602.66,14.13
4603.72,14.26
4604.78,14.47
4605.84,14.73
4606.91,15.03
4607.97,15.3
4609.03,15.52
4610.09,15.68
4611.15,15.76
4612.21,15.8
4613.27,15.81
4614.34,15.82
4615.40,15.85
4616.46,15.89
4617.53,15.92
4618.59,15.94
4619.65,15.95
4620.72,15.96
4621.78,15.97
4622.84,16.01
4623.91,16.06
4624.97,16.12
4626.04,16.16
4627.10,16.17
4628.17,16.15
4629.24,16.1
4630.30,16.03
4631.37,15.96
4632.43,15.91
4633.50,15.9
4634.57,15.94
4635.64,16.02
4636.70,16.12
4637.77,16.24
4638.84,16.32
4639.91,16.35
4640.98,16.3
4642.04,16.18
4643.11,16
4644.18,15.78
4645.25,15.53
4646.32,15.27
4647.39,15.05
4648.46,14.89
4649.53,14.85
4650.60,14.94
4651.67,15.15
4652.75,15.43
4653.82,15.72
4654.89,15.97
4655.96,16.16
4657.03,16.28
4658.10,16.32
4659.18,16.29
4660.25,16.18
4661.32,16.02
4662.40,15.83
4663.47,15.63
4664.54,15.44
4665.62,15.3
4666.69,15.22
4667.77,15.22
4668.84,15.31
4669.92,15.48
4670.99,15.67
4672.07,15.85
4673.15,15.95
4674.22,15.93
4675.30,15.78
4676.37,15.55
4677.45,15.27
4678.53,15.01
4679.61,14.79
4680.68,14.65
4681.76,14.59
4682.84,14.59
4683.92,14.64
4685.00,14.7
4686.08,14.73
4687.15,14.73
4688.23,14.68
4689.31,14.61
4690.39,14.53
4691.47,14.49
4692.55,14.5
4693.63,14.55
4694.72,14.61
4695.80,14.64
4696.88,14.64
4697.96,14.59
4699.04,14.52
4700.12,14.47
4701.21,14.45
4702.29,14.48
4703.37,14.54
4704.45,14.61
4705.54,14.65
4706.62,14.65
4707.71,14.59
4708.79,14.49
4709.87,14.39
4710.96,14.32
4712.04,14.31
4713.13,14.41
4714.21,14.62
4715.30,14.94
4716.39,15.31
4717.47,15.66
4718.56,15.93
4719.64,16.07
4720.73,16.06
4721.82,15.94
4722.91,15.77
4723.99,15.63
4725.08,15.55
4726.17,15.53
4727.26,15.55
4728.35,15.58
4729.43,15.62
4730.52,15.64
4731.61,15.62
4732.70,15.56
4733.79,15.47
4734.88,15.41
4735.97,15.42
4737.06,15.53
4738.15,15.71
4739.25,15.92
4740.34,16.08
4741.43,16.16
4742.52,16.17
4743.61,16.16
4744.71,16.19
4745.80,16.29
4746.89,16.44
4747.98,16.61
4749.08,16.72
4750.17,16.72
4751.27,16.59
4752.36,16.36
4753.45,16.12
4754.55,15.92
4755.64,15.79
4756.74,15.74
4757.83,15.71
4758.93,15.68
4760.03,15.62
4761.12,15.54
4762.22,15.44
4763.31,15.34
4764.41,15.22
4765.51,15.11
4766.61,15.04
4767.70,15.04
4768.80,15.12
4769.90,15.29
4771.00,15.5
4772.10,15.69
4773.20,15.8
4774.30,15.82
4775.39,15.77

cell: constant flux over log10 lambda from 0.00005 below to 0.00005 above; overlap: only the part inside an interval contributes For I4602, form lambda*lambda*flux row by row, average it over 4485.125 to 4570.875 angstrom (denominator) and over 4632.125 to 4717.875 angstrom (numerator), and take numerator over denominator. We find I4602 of 1.11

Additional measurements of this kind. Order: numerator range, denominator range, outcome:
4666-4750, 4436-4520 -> 1.17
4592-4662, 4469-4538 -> 1.13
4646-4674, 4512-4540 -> 1.19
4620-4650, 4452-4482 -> 1.24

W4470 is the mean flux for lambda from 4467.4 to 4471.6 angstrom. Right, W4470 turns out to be 14.6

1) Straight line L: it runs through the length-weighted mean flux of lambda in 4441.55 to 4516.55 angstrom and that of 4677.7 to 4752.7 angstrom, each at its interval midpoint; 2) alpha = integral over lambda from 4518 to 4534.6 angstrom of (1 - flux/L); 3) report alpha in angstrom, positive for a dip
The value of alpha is 1.2 angstrom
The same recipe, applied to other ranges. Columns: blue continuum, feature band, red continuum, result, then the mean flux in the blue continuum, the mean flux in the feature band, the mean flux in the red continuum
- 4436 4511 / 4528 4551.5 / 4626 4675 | 1.1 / 14.5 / 14.3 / 15.8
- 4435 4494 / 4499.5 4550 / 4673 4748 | -1.0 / 14.1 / 14.7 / 15.2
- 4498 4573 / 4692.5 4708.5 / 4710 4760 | 1.0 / 14.7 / 14.6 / 15.7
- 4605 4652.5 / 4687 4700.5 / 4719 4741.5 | 1.0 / 15.8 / 14.6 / 15.7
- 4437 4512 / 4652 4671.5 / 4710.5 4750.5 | -0.5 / 14.5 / 15.7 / 15.7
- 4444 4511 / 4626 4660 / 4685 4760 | -1.8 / 14.5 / 15.9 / 15.3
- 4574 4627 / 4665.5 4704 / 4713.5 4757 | 1.8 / 15.3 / 14.9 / 15.8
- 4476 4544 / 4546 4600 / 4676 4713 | -2.0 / 14.5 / 15.1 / 14.6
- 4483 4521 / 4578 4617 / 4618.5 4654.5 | 1.1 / 14.9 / 15.1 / 15.8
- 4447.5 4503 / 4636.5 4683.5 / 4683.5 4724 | -2.8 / 14.2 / 15.6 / 14.8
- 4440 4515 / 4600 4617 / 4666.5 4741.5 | -0.3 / 14.5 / 15.1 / 15.1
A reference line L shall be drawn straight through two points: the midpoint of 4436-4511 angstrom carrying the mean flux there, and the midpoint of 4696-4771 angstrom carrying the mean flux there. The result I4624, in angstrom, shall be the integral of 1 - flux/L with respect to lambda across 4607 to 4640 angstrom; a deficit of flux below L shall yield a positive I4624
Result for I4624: -2.0 angstrom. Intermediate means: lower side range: 14.5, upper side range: 15.4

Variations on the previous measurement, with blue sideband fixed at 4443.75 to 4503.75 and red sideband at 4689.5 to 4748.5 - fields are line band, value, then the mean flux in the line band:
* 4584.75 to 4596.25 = -0.09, 14.8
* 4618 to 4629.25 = -0.89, 16.1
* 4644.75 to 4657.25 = -0.36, 15.4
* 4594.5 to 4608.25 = 0.18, 14.6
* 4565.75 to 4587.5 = -0.79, 15.2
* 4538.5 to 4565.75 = -0.74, 15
